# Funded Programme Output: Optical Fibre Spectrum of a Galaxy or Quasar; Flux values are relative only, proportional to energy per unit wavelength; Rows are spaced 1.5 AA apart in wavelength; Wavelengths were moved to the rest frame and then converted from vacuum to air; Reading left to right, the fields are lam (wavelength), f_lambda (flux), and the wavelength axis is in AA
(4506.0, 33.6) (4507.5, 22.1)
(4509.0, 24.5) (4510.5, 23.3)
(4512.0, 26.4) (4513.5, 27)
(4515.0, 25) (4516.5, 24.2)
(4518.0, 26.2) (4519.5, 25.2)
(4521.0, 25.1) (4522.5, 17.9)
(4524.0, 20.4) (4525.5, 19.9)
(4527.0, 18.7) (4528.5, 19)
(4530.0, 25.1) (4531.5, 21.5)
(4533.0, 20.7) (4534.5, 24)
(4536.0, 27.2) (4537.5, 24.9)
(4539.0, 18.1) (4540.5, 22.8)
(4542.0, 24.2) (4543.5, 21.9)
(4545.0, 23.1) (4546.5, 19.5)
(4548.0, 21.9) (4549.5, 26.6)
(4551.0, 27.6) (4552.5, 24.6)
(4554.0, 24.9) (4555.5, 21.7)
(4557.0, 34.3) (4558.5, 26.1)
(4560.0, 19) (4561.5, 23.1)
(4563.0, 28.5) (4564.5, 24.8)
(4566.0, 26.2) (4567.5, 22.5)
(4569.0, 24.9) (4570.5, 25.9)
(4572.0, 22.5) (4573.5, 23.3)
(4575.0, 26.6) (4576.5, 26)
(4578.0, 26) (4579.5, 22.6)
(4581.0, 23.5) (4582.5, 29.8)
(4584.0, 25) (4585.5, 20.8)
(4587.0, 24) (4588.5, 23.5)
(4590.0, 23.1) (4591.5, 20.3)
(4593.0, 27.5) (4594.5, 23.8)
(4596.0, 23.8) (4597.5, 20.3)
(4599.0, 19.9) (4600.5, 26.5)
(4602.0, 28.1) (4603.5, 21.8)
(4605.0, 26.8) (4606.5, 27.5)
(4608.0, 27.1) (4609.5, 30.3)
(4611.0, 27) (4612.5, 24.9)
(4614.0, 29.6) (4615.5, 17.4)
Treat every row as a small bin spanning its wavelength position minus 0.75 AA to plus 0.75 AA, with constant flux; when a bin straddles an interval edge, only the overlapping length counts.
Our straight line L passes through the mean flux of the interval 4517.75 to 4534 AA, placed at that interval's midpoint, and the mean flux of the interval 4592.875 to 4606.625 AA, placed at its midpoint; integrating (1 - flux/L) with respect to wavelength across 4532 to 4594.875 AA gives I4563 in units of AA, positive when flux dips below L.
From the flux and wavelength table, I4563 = -3.2 AA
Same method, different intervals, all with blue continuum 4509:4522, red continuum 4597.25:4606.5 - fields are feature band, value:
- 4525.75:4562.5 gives 2.25 AA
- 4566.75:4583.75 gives -0.19 AA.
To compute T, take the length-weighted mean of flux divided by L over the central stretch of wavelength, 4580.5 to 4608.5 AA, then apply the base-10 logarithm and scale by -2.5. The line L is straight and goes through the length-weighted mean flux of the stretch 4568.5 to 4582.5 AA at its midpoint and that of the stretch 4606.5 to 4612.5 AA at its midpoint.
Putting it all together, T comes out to 0.09 mag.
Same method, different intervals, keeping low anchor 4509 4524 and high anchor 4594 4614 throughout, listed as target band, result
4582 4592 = 0.06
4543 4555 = 0.04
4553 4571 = -0.01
